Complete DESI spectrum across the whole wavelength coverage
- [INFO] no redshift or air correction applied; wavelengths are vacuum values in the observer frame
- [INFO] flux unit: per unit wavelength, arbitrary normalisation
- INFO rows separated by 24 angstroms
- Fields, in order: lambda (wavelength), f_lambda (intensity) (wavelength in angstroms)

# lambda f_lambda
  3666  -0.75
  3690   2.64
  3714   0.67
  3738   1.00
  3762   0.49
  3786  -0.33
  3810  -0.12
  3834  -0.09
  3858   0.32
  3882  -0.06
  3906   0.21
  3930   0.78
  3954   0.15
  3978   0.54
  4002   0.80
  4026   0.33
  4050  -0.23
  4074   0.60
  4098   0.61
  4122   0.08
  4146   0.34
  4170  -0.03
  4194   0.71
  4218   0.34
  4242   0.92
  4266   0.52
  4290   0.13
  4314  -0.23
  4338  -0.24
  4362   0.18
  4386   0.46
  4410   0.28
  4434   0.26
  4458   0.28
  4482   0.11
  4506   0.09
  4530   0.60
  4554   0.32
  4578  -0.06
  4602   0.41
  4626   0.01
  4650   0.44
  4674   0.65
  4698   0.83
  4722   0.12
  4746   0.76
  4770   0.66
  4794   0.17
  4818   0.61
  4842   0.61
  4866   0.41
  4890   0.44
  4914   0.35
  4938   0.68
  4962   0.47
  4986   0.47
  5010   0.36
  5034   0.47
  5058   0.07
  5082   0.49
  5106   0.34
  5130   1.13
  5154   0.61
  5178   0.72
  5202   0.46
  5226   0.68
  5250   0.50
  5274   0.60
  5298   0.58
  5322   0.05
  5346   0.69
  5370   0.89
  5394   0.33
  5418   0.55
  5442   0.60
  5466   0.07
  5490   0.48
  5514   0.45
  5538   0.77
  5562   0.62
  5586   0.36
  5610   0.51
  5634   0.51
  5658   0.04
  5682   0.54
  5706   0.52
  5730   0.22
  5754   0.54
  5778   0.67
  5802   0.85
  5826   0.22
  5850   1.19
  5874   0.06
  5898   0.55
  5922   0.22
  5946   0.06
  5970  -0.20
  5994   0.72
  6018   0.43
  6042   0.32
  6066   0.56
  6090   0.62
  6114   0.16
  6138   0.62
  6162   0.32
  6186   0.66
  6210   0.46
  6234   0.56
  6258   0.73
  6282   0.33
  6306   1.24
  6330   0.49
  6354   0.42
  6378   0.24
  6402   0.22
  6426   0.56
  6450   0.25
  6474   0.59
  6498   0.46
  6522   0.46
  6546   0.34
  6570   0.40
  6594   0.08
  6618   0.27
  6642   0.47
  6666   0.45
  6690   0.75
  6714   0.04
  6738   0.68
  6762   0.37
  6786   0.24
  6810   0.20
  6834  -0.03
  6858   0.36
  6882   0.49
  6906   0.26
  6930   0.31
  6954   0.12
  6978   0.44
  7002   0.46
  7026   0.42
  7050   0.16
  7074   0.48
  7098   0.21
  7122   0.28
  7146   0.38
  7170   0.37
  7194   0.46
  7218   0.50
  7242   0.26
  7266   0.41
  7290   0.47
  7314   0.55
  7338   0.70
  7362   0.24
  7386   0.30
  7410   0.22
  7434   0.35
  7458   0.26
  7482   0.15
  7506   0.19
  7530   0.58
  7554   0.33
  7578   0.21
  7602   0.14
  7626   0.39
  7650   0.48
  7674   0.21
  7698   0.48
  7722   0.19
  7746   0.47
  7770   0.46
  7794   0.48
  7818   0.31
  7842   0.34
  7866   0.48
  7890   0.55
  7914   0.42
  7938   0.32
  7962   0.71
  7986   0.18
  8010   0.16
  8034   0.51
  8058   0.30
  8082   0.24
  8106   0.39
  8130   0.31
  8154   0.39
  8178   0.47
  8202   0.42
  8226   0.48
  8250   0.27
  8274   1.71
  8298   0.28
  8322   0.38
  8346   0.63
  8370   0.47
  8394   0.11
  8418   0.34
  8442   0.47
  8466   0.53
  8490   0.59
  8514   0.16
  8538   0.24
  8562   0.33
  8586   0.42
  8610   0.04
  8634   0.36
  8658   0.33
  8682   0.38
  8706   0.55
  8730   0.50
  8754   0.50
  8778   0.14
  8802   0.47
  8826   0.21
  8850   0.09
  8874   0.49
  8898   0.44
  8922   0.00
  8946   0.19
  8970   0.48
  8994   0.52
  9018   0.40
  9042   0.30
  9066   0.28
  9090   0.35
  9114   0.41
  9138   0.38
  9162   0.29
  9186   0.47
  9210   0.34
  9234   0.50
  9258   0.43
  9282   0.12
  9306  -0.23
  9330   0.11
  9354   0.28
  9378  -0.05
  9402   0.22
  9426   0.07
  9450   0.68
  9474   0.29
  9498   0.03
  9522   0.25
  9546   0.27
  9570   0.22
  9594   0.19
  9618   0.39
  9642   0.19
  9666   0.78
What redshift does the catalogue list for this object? 0.261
